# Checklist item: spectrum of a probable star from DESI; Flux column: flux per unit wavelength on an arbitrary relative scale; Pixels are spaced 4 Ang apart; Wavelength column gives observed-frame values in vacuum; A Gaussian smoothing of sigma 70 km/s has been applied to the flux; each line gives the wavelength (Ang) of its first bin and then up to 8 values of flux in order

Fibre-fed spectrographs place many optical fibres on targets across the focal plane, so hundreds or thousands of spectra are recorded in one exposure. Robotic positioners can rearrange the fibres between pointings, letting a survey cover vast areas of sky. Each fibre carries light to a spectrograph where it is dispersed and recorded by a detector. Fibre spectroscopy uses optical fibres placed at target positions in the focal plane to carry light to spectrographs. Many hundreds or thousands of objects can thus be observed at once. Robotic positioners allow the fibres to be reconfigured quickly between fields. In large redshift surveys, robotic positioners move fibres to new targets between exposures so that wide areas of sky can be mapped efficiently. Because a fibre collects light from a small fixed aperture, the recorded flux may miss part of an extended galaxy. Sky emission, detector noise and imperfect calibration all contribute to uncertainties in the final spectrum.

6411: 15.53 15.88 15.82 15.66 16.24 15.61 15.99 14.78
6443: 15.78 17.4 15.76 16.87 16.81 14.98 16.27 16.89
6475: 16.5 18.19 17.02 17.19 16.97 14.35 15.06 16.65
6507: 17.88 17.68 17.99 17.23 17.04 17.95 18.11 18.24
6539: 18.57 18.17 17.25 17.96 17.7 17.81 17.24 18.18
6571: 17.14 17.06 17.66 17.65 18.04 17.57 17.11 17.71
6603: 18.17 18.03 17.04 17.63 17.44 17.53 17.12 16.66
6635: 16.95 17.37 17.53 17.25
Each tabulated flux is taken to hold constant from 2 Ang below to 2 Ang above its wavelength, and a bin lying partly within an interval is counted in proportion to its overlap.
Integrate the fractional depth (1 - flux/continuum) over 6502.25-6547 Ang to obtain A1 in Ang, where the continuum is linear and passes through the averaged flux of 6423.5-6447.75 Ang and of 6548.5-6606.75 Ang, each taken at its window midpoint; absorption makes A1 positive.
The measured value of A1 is -2.1 Ang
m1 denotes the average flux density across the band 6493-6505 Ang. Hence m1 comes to 15.4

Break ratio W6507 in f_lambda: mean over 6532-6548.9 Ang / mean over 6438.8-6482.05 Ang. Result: 1.10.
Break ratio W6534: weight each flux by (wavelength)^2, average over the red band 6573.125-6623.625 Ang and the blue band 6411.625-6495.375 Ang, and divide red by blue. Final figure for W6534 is 1.13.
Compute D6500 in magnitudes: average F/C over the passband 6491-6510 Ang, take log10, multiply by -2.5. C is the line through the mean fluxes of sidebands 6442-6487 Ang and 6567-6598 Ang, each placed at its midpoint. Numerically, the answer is 0.05 mag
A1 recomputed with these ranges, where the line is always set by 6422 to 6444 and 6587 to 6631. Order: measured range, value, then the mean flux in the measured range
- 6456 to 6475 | -0.3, 16.3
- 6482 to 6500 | 0.2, 16.1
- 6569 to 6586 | -0.2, 17.4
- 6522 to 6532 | -0.6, 17.7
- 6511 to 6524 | -0.7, 17.5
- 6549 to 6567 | -0.8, 17.7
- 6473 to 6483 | -0.7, 17.3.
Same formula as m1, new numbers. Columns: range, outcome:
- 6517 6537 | 17.7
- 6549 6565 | 17.7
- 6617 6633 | 17.2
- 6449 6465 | 16.1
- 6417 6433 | 15.8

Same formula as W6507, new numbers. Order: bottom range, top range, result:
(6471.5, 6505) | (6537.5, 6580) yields 1.07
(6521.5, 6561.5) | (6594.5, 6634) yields 0.98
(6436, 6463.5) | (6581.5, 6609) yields 1.10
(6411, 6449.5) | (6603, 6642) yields 1.09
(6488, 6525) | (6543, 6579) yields 1.05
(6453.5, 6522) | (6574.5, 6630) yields 1.05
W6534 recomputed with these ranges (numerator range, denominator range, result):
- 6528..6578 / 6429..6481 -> 1.12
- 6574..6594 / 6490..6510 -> 1.11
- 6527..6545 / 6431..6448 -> 1.18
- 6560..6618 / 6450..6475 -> 1.12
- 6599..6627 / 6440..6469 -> 1.14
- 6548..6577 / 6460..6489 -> 1.08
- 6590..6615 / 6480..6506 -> 1.11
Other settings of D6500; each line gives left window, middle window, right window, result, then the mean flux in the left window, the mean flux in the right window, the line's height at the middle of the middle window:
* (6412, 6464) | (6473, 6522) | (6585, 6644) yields -0.027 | 16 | 17.5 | 16.5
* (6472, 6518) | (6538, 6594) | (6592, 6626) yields -0.024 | 16.9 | 17.6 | 17.3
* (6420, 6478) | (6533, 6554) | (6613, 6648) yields -0.081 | 16.1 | 17.3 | 16.7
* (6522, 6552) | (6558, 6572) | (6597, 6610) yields 0.019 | 17.9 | 17.9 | 17.9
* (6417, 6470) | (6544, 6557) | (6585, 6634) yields -0.045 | 16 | 17.5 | 17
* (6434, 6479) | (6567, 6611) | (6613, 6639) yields -0.037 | 16.3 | 17.2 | 17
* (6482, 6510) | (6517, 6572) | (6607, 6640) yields -0.063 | 16.5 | 17.3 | 16.8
